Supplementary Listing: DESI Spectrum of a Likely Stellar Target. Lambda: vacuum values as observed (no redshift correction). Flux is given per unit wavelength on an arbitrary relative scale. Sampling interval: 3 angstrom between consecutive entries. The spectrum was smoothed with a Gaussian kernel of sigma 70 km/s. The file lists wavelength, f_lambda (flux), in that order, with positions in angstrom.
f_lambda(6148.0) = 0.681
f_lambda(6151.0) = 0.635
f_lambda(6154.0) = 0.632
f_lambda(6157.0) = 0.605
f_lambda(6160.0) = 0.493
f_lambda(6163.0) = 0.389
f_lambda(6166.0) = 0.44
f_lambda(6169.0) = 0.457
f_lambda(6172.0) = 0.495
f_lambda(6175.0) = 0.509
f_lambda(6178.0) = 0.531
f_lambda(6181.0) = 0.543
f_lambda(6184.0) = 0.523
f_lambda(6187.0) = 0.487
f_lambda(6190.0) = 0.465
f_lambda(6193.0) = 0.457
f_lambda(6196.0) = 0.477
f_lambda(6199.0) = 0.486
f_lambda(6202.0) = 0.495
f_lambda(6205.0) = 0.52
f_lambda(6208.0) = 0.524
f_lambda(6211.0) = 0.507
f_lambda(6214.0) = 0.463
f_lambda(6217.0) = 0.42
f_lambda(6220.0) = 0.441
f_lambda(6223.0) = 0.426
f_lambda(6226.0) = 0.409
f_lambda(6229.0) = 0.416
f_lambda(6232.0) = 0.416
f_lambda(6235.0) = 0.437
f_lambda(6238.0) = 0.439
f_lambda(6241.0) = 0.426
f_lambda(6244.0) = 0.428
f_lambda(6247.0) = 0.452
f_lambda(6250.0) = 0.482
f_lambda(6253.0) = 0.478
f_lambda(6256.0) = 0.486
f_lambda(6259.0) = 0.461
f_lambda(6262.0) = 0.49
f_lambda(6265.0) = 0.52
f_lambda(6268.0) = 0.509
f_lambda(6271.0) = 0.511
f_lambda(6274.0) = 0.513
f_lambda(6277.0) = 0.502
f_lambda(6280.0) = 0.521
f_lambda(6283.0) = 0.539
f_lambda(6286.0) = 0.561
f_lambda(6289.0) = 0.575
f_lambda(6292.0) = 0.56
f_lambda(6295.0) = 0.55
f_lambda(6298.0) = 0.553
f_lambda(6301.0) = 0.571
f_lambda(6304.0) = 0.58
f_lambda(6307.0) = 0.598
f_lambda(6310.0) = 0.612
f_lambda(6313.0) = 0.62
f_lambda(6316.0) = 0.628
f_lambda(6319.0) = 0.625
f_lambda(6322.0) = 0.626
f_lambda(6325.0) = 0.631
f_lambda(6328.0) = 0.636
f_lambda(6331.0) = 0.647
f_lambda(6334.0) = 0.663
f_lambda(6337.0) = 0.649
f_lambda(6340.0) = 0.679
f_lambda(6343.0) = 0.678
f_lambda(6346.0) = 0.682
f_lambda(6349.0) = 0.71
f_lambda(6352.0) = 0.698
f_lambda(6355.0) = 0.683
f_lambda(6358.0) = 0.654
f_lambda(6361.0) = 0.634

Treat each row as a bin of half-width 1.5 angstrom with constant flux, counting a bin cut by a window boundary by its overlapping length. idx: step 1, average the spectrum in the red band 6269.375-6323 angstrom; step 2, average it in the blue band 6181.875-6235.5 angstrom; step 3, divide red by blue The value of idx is 1.2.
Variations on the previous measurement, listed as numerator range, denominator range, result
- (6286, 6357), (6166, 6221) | 1.29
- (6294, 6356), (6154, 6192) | 1.27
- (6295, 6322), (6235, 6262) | 1.31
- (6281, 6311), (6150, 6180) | 1.10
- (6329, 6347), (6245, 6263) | 1.41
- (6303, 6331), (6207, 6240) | 1.40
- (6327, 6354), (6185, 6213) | 1.37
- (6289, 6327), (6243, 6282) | 1.22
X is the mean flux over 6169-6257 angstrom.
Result 0.47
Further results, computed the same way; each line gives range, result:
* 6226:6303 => 0.495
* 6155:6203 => 0.492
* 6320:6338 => 0.641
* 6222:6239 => 0.423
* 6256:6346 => 0.58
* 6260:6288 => 0.518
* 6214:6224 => 0.434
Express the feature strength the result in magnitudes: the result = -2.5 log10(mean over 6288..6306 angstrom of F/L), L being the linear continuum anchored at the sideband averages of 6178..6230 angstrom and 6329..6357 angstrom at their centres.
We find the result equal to 0.08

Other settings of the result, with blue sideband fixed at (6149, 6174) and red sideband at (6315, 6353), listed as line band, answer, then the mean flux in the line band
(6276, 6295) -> 0.14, 0.545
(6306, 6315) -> 0.05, 0.612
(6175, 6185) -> 0.01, 0.529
